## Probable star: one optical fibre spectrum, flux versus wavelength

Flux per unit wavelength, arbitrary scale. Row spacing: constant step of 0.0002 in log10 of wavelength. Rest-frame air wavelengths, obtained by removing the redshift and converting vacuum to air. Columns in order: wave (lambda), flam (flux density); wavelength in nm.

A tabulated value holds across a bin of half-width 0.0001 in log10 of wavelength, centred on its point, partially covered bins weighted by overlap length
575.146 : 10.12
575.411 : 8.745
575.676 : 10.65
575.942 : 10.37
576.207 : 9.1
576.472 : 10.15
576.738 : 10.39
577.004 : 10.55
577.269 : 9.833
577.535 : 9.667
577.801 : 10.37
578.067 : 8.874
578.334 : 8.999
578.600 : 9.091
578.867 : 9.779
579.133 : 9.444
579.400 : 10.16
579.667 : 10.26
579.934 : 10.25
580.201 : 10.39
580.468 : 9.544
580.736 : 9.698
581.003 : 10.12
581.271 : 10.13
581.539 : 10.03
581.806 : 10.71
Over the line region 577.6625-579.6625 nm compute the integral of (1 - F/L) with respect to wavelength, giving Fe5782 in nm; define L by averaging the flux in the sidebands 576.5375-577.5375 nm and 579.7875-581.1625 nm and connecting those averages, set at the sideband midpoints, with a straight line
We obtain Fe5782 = 0.10 nm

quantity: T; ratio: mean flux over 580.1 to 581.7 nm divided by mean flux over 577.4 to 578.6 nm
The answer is 1.06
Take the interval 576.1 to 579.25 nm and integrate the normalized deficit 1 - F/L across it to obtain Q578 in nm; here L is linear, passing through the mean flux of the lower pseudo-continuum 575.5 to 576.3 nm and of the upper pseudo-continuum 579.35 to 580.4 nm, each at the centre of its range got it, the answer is 0.129 nm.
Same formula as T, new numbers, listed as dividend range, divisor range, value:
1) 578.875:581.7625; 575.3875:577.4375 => 1.00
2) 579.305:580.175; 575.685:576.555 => 1.03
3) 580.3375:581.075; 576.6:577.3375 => 0.95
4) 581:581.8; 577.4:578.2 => 1.06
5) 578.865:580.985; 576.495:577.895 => 0.98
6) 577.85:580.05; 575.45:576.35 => 0.97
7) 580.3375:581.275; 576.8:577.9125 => 0.97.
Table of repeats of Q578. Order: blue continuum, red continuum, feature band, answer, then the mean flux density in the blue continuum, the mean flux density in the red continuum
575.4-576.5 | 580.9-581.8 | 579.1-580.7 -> 0.012 nm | 9.89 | 10.2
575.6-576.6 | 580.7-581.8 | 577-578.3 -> 0.043 nm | 10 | 10.1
